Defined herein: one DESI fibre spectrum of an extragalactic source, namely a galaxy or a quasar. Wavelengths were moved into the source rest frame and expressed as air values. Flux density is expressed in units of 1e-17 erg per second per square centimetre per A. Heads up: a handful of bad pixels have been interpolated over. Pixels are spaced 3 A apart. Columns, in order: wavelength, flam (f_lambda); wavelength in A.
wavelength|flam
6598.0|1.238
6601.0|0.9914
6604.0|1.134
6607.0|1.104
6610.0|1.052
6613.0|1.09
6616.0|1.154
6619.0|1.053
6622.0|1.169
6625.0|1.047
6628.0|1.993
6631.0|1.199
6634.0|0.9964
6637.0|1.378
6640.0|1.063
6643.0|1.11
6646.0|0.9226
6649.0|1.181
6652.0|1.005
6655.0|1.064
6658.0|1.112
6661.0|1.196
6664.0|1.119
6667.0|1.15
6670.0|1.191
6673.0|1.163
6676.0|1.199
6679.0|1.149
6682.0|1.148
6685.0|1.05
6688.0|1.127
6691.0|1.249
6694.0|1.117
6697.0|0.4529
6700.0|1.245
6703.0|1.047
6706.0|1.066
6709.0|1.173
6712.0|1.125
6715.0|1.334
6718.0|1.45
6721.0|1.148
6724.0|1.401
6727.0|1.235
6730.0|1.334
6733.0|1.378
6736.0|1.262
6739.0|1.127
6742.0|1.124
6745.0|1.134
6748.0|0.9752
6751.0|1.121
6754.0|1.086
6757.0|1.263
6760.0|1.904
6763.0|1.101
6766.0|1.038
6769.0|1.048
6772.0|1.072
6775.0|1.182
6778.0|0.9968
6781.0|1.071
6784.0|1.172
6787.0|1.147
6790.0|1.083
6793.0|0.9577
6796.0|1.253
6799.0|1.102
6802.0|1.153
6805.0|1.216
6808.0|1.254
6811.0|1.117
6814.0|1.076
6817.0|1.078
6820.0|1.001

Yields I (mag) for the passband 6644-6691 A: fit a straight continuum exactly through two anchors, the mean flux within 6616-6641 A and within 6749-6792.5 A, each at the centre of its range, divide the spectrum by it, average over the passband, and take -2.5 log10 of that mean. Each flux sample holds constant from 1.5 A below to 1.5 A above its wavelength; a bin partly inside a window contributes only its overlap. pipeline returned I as 0.08 mag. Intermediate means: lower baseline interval 1.24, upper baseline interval 1.16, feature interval 1.12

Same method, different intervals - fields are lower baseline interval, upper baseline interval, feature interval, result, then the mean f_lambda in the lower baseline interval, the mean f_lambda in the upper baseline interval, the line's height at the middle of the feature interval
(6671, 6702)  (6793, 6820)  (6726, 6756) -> -0.063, 1.09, 1.14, 1.11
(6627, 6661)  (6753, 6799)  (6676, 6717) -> 0.057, 1.17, 1.16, 1.17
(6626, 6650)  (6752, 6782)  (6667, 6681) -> 0.038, 1.23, 1.18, 1.21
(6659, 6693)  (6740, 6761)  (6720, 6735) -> -0.094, 1.16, 1.21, 1.19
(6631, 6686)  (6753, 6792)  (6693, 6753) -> -0.014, 1.12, 1.16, 1.15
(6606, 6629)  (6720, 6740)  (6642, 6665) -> 0.124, 1.19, 1.28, 1.22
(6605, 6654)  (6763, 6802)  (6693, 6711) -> 0.112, 1.16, 1.1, 1.13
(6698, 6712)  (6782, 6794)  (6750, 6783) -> -0.071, 1.11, 1.09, 1.1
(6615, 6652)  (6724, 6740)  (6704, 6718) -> 0.056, 1.18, 1.28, 1.26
